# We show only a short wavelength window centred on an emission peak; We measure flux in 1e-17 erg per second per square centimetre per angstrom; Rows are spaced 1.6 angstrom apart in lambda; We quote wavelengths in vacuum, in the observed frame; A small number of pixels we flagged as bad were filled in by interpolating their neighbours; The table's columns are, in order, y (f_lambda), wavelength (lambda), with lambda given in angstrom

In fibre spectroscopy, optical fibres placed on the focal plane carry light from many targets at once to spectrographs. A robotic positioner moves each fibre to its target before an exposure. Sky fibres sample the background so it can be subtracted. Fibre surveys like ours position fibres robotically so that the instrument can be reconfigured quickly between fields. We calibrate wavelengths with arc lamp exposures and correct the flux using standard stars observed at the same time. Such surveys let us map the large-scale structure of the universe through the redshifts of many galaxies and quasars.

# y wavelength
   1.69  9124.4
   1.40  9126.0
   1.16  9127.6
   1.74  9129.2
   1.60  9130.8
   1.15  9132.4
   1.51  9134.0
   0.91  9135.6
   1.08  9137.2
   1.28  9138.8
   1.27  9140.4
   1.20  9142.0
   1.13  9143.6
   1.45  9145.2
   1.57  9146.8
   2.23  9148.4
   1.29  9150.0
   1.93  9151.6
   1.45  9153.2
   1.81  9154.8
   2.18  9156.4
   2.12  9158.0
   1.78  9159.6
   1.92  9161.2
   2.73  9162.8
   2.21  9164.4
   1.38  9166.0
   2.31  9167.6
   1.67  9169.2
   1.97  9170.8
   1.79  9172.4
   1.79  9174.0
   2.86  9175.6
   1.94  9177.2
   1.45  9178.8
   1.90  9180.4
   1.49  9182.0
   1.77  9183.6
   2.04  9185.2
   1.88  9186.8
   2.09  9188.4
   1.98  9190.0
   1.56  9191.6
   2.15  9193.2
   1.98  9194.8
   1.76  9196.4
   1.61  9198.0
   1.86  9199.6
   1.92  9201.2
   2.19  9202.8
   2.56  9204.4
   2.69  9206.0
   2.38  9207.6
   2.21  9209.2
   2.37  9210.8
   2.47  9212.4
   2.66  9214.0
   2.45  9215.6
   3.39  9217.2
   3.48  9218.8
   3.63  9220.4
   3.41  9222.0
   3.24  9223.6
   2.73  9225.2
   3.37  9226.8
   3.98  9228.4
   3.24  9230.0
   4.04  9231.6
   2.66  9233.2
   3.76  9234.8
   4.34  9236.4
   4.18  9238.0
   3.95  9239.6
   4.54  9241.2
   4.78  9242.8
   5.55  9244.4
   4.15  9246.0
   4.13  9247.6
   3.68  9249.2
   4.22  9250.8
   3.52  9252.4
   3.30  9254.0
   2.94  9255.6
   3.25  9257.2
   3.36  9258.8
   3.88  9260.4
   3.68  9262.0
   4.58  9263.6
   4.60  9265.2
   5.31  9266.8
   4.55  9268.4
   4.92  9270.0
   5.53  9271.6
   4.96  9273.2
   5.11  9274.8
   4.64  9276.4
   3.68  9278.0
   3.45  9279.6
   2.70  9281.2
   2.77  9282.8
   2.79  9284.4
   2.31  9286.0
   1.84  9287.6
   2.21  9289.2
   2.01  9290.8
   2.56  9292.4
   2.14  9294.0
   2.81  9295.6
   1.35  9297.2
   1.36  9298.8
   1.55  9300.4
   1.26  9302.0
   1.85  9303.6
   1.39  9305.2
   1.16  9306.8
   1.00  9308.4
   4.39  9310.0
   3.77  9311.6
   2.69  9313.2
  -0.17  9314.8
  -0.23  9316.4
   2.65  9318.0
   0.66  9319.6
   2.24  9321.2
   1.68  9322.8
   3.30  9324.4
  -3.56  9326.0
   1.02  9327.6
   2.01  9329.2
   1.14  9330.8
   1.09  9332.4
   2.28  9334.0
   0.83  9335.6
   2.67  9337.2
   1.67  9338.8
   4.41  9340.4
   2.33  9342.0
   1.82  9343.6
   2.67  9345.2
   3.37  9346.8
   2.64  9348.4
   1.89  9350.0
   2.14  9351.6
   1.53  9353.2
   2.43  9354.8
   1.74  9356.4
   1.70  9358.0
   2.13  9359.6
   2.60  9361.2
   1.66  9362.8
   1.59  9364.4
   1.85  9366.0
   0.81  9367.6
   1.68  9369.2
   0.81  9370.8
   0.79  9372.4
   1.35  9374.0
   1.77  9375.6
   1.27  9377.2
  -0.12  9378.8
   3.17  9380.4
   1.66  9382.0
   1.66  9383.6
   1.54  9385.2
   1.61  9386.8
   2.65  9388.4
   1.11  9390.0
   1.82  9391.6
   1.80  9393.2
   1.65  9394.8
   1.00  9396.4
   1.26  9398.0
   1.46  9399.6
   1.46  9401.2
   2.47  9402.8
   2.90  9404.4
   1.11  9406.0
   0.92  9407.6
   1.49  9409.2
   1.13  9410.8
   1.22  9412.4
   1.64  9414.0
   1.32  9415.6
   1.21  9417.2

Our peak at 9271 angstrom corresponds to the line [N II] 6583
